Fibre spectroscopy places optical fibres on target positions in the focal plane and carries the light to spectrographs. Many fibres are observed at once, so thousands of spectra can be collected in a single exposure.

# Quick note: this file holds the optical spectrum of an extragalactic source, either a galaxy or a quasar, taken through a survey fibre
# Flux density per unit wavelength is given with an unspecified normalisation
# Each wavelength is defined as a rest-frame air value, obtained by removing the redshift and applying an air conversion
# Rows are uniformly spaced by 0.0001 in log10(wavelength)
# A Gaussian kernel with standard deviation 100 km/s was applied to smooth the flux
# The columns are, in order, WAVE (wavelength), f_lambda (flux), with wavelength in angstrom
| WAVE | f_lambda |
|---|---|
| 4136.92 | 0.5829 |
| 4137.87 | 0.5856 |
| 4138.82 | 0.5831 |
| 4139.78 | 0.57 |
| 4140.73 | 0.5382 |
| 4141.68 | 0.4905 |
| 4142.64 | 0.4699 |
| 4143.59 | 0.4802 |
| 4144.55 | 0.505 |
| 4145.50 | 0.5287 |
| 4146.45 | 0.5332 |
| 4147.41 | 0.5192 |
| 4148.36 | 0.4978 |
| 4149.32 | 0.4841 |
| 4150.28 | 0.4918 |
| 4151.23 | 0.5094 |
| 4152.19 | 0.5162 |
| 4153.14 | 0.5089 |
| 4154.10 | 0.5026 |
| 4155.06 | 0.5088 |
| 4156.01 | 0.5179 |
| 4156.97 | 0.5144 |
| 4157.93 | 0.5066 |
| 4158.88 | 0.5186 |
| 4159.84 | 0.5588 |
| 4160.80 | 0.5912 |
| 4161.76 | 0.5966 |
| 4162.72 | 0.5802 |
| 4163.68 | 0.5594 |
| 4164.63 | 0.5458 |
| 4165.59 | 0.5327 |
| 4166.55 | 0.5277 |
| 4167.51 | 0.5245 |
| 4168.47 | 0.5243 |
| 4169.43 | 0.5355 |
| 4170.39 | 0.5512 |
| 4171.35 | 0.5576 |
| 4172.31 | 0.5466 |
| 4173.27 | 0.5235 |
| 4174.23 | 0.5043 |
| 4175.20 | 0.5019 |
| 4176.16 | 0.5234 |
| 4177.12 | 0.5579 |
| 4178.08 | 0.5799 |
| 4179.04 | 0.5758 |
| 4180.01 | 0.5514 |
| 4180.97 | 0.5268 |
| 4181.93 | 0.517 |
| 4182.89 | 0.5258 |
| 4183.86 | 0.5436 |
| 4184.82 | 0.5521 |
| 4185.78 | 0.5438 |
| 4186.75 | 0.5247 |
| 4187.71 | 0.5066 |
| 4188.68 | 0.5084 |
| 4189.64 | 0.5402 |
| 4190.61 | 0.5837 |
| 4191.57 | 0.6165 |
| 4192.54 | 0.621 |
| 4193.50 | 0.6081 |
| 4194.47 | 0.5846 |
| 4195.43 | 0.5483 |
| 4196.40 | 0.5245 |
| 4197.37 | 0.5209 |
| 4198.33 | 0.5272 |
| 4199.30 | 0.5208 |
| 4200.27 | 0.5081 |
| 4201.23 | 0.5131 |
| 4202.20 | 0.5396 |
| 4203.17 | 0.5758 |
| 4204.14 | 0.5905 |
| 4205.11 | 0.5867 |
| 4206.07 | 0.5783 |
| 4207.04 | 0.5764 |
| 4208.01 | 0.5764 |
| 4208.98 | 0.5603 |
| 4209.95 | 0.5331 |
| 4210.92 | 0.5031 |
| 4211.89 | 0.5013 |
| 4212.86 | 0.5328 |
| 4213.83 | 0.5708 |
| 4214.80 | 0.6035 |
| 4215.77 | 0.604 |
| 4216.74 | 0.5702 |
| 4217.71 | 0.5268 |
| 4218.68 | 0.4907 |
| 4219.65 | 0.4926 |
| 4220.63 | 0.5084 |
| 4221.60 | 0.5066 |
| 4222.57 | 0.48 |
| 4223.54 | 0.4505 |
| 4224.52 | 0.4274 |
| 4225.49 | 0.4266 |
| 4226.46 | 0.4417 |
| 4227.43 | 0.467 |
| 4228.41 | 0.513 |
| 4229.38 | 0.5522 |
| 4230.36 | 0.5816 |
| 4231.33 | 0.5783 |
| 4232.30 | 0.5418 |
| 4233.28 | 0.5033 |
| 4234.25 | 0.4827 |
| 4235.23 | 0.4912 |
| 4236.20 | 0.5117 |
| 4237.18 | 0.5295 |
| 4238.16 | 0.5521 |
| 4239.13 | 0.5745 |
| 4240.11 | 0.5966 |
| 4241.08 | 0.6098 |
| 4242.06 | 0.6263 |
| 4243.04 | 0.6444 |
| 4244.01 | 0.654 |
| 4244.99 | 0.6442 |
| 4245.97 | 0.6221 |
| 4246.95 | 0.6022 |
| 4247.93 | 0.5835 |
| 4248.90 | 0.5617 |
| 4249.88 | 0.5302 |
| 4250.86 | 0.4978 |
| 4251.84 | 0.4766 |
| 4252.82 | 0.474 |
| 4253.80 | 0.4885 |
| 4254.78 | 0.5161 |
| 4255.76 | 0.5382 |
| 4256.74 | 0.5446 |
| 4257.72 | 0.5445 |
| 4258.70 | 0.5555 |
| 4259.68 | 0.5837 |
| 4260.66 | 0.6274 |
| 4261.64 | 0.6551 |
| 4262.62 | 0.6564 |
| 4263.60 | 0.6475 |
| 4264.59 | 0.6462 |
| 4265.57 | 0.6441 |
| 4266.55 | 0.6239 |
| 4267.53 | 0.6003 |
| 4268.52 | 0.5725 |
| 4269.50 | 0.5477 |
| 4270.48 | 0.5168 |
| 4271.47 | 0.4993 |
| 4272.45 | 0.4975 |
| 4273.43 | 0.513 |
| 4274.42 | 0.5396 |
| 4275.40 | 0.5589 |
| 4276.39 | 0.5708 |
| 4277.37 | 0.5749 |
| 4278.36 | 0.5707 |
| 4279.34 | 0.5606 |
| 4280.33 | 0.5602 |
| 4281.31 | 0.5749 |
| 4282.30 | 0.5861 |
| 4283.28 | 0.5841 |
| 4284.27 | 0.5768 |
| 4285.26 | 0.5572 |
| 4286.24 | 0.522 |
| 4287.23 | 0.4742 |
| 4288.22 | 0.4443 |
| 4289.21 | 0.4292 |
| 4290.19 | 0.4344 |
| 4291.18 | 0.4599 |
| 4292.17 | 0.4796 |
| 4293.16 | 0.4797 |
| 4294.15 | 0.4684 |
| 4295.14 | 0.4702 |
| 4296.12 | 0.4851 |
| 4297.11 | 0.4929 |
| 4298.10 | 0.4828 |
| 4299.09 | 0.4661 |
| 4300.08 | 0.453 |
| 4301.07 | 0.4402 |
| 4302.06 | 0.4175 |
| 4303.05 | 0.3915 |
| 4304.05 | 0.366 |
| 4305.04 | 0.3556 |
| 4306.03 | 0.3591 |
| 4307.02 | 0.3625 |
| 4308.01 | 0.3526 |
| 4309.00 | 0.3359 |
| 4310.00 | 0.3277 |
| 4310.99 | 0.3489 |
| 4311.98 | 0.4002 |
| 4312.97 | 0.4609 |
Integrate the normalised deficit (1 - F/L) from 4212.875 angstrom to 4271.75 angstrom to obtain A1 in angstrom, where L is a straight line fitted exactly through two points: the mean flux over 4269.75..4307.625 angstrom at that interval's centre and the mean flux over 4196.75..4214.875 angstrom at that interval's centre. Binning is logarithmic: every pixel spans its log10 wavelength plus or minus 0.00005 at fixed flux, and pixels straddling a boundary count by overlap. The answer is -3.6 angstrom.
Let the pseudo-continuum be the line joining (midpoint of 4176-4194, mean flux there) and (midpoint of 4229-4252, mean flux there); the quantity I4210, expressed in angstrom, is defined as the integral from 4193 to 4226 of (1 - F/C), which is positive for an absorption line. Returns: 1.5 angstrom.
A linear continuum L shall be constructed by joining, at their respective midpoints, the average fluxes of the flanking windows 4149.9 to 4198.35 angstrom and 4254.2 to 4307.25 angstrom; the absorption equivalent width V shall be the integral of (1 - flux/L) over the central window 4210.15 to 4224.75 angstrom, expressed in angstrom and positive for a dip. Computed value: 0.4 angstrom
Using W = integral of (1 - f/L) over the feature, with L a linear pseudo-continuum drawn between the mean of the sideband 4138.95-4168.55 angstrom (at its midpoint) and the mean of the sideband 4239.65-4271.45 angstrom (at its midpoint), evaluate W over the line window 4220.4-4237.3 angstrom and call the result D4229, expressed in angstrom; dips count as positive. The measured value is 2.01 angstrom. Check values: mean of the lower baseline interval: 0.525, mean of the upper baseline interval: 0.581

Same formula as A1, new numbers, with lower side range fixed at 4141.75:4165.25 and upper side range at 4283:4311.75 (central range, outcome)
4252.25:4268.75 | -4.4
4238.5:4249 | -3.1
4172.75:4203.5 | -2.5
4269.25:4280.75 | -2.3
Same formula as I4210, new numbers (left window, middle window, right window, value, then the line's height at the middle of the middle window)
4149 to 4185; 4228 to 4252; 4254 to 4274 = 0.1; 0.565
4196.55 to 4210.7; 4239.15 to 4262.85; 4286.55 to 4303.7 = -3.5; 0.501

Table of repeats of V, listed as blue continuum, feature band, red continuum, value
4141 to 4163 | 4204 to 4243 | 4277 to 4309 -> -3.1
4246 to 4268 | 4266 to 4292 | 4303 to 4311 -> -3.2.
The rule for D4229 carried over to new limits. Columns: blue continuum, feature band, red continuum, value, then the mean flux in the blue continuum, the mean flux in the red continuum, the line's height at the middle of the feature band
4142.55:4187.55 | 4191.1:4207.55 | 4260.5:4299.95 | -0.9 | 0.53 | 0.54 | 0.533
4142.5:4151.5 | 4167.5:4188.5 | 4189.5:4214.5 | -0.1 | 0.503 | 0.556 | 0.533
